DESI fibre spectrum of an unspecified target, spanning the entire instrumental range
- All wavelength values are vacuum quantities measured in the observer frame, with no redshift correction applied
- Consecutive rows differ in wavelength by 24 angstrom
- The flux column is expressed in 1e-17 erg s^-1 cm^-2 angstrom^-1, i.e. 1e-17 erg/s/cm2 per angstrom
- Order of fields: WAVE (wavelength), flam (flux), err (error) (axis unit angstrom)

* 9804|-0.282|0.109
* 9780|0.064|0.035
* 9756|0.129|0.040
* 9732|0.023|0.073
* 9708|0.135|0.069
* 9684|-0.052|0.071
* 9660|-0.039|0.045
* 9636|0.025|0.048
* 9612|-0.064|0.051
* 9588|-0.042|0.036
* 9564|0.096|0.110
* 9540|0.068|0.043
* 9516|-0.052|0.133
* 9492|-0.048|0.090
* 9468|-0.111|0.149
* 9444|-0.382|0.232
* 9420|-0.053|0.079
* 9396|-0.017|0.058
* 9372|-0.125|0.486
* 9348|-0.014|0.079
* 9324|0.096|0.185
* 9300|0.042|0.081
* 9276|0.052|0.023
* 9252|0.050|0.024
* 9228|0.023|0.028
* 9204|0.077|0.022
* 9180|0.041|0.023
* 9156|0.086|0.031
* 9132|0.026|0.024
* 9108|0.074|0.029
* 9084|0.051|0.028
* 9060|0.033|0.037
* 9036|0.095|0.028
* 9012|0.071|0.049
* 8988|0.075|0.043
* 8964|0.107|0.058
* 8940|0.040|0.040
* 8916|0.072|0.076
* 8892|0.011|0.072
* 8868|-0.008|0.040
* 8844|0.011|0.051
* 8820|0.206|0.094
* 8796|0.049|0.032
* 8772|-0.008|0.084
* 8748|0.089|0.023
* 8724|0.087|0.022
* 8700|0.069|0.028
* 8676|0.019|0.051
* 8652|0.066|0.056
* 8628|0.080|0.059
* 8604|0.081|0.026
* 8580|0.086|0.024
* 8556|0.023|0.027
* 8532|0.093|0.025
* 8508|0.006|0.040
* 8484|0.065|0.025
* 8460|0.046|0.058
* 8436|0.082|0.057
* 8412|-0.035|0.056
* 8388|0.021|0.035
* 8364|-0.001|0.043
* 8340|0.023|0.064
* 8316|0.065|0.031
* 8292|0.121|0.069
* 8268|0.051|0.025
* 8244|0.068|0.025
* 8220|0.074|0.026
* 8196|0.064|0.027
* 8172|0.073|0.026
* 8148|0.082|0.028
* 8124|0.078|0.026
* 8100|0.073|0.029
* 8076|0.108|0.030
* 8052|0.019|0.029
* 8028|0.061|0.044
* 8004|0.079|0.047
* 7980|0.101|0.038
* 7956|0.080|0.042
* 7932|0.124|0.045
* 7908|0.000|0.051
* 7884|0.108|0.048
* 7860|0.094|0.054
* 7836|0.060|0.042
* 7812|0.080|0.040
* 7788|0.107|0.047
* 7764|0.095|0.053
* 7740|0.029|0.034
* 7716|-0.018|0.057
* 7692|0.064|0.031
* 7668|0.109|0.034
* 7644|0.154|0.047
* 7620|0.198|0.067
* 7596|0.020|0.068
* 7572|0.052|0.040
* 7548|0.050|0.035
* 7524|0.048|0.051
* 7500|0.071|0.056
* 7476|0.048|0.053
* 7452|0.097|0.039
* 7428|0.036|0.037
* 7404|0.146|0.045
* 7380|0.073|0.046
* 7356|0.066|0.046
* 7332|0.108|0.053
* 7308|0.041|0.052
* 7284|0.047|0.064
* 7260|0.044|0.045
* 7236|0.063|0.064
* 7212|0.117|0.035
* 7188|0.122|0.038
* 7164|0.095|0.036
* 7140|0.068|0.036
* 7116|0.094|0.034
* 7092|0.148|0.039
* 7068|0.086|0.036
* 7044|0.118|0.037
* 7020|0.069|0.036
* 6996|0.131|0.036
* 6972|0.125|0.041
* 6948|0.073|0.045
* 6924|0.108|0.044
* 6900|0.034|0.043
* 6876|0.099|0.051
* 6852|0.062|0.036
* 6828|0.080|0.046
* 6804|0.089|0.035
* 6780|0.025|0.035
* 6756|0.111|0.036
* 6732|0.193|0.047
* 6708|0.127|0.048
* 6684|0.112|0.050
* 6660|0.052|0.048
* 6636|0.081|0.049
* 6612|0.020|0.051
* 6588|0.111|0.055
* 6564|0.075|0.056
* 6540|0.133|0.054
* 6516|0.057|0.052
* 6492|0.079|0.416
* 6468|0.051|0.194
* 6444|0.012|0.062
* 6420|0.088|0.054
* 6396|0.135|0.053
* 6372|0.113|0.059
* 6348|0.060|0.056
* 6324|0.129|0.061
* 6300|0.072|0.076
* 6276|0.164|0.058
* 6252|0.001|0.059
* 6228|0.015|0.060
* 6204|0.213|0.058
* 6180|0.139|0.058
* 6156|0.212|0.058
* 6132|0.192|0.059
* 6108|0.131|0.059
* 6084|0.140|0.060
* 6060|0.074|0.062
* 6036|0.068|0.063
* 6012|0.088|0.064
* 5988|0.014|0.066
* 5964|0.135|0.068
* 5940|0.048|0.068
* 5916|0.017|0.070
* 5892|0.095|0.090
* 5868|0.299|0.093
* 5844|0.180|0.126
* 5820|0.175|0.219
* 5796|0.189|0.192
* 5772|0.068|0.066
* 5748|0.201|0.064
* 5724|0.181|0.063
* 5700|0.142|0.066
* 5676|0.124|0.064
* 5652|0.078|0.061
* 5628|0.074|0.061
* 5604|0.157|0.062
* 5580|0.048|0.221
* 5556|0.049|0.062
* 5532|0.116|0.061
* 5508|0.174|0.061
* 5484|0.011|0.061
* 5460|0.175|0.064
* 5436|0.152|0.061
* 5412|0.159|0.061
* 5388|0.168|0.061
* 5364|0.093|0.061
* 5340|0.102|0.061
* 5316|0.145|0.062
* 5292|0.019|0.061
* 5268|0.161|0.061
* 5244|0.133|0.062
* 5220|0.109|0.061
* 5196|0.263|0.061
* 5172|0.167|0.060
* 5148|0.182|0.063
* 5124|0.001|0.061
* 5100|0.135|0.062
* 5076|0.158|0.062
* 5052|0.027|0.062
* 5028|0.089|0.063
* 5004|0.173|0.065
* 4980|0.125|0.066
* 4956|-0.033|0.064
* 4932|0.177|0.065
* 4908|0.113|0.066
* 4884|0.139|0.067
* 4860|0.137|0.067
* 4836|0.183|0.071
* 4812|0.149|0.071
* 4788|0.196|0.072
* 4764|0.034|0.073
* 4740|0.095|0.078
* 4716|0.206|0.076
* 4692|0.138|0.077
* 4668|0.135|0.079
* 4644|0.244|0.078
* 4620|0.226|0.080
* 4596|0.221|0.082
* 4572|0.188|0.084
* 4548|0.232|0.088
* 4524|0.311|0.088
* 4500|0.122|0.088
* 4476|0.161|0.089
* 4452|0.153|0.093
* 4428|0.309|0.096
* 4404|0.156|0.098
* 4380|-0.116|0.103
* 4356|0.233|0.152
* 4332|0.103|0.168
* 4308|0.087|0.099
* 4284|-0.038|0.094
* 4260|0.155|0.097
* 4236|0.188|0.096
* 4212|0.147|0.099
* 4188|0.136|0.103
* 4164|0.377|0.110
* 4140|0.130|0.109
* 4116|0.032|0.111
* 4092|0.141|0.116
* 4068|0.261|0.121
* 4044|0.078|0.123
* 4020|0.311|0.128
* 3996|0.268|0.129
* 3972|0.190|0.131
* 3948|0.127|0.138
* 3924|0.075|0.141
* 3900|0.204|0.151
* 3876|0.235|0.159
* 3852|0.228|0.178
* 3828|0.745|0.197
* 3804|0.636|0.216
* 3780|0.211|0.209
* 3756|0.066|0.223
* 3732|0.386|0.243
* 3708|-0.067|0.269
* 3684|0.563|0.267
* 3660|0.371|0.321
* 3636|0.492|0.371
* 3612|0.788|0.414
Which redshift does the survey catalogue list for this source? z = 0.795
